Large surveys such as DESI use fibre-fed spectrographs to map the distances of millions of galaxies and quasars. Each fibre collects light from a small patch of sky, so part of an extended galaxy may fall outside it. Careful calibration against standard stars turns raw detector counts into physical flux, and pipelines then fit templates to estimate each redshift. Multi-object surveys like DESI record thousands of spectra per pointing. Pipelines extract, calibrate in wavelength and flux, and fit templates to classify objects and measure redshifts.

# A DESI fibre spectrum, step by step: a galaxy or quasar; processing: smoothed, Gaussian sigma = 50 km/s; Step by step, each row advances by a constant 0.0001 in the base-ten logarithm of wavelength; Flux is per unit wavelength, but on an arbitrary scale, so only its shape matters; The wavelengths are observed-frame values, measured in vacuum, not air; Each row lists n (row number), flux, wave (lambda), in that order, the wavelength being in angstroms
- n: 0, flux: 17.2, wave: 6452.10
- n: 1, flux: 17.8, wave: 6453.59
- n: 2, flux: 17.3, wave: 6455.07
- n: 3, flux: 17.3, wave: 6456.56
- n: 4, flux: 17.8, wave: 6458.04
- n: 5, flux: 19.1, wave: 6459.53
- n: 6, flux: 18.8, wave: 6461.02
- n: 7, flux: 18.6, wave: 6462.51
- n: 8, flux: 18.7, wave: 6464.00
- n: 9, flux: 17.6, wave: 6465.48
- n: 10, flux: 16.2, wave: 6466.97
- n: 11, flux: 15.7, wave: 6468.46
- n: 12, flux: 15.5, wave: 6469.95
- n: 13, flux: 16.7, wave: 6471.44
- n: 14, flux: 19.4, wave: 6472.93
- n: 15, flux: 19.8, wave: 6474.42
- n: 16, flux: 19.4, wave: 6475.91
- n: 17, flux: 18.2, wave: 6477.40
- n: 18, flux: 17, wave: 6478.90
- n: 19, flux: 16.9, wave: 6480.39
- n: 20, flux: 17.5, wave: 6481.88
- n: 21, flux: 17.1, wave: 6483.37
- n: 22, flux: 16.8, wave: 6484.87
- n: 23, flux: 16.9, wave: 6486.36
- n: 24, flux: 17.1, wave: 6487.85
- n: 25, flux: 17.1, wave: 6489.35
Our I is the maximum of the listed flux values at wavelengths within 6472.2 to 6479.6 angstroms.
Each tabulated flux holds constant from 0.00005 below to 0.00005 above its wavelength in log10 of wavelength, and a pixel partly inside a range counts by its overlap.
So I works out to 19.8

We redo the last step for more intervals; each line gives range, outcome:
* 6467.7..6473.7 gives 19.4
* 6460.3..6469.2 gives 18.8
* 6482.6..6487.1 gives 17.1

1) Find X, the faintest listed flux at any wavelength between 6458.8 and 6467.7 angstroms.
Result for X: 16.2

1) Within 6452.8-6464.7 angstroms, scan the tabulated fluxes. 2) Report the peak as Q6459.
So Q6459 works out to 19.1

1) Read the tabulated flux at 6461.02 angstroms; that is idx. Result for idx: 18.8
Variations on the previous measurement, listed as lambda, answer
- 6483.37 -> 17.1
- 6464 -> 18.7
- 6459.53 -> 19.1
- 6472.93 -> 19.4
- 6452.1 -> 17.2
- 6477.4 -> 18.2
